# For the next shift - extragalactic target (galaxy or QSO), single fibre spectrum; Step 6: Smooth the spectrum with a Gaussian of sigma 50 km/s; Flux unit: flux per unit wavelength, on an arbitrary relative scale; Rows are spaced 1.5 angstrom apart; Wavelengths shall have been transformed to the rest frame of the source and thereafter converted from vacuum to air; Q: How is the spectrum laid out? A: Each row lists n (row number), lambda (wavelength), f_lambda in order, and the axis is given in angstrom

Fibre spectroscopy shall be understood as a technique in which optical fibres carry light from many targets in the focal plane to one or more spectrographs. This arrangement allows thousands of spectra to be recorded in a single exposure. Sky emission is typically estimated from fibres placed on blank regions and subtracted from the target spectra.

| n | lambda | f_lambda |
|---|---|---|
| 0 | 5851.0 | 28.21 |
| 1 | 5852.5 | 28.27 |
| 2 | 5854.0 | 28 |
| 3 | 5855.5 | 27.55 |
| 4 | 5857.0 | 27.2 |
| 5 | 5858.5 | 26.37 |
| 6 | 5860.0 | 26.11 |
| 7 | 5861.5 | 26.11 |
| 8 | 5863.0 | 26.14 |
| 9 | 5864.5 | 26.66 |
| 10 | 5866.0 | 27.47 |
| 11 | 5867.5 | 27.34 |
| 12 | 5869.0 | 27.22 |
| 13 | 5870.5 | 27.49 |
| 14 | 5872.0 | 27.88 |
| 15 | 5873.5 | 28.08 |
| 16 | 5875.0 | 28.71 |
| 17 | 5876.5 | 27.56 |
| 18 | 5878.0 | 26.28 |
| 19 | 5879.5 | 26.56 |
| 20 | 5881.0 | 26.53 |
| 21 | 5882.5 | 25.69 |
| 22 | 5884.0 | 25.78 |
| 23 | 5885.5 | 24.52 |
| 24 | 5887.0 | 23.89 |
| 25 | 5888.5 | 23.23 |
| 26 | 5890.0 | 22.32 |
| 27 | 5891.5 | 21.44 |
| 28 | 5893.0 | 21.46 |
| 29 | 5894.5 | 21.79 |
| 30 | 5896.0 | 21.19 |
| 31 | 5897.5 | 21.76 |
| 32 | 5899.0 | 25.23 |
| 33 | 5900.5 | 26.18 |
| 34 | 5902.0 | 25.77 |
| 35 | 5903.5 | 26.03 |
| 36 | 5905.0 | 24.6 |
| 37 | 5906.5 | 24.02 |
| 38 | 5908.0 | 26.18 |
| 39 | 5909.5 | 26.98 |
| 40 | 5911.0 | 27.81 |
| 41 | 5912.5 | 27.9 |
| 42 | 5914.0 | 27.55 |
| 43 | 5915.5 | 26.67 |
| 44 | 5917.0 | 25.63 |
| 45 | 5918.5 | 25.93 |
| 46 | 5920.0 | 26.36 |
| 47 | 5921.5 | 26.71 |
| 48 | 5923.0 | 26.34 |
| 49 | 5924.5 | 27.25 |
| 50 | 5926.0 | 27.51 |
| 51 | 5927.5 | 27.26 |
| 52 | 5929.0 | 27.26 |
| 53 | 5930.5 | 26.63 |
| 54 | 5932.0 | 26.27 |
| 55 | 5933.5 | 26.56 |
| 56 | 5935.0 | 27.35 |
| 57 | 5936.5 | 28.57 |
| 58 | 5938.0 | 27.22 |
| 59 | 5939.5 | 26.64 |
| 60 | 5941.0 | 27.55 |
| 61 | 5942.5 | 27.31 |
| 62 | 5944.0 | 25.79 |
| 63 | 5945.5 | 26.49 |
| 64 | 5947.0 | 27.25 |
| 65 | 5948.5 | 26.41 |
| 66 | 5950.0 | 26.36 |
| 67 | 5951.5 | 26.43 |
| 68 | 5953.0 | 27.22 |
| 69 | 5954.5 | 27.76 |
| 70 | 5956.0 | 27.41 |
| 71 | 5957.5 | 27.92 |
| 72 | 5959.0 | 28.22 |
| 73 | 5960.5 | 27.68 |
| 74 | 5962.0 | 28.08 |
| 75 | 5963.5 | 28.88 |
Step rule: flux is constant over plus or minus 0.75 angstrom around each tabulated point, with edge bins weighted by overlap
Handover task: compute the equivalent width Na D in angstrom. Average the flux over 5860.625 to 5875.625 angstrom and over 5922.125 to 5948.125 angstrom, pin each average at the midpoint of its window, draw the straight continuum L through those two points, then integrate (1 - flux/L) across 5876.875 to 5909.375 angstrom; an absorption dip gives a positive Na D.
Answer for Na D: 3.3 angstrom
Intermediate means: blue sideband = 27.3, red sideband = 27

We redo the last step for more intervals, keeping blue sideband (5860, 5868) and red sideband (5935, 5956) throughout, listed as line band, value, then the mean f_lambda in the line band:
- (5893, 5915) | 1.4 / 25.1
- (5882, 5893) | 1.3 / 23.6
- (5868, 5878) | -0.4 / 27.7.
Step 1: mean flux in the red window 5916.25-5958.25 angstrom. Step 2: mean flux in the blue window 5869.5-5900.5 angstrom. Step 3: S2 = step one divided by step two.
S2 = 1.08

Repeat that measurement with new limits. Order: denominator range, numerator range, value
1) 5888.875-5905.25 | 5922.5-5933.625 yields 1.15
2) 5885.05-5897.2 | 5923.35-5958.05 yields 1.21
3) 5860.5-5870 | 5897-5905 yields 0.93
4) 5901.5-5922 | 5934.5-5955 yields 1.03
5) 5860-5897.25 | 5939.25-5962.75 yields 1.07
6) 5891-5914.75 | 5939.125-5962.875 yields 1.10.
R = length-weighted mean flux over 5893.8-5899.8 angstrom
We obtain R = 22.5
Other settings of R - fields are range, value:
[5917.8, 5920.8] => 26.2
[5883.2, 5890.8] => 23.9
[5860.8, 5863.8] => 26.1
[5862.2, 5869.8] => 27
